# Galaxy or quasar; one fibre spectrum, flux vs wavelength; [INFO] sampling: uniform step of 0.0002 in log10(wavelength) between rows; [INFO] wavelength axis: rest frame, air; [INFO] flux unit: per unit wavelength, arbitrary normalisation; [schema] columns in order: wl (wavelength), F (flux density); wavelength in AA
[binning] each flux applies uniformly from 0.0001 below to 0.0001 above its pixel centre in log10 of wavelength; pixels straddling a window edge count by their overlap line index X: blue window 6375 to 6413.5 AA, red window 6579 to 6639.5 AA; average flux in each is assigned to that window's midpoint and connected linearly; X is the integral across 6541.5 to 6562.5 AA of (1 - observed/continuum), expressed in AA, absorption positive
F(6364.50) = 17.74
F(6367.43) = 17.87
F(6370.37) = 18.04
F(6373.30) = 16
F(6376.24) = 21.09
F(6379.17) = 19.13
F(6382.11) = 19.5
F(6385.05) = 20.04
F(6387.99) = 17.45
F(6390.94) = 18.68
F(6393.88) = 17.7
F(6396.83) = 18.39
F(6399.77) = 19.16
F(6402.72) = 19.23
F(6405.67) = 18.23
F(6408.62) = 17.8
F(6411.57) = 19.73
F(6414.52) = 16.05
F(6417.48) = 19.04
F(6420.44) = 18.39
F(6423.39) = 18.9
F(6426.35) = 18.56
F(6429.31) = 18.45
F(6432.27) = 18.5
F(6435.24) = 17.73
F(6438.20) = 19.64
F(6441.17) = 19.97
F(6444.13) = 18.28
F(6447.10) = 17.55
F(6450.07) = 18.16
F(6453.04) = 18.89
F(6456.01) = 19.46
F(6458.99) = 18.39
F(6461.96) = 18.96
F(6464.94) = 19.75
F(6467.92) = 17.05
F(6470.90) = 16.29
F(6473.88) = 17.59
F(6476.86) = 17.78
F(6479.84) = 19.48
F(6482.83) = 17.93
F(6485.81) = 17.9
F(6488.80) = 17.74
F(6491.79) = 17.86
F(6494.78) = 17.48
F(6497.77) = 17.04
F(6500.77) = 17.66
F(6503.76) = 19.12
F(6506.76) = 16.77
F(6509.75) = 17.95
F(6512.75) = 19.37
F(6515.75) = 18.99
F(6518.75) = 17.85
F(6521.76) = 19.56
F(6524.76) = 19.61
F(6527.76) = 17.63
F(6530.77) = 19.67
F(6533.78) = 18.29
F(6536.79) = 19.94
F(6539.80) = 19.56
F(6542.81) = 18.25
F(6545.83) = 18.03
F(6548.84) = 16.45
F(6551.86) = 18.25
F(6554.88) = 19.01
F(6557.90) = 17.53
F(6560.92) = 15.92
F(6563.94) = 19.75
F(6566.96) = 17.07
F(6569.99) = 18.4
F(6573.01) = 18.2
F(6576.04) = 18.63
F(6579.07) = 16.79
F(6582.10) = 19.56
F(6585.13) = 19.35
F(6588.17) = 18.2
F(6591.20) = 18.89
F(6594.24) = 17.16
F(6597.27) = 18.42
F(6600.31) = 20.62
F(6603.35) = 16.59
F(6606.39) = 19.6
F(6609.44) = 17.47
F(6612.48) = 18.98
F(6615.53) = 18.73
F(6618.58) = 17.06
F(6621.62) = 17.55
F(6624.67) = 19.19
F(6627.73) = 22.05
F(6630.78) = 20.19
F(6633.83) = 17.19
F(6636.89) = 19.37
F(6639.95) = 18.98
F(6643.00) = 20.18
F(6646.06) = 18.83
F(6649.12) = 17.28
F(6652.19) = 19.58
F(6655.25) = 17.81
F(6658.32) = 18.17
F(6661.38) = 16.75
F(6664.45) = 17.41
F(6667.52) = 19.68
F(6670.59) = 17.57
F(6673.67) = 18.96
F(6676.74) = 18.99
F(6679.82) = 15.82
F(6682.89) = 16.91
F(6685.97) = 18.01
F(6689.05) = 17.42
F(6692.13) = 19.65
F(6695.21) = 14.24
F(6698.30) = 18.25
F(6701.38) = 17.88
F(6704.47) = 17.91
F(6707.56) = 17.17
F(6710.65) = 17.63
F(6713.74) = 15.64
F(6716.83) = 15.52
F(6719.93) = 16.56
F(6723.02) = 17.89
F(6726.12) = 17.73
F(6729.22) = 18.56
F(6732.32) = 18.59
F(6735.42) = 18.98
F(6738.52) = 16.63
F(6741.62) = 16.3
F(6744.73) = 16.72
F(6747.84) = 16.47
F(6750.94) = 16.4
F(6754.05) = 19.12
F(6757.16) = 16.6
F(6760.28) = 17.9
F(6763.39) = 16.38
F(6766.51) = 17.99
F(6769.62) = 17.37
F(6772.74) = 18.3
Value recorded 1.2 AA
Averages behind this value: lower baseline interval 18.9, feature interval 17.6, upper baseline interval 18.7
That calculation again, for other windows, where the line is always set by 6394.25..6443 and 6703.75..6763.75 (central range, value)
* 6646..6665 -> -0.4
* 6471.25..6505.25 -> 0.7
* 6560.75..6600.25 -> -1.0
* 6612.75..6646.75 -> -2.6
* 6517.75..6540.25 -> -1.1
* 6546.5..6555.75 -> 0.1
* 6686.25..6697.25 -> 0.1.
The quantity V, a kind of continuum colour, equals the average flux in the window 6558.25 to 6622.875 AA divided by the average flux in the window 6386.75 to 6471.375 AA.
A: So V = 0.99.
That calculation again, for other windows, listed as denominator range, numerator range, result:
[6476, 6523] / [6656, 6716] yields 0.97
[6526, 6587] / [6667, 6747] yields 0.95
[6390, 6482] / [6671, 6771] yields 0.94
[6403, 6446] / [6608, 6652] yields 1.02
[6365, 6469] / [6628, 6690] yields 0.99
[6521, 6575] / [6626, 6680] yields 1.02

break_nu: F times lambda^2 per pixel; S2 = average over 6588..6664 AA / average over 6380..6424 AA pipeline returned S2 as 1.1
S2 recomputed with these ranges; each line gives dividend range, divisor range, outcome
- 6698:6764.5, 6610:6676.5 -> 0.95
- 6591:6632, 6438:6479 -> 1.07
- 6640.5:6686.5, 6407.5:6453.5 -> 1.05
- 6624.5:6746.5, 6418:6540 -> 1.04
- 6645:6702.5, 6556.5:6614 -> 1.00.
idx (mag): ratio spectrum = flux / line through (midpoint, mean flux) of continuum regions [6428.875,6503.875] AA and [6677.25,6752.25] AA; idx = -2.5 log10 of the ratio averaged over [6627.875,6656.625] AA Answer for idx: -0.09 mag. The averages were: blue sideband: 18.2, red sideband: 17.2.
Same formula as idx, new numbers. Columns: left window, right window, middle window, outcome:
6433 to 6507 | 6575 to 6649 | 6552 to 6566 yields 0.03 mag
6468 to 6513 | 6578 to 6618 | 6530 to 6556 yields -0.03 mag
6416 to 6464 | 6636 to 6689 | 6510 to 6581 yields 0.01 mag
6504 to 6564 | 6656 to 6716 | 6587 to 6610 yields -0.02 mag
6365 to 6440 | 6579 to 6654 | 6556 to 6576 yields 0.05 mag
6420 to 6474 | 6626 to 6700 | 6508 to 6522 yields -0.01 mag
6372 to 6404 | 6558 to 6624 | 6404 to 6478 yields 0.02 mag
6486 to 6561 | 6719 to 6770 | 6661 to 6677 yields -0.03 mag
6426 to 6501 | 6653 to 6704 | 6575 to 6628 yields -0.04 mag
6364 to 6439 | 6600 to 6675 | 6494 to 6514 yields 0.04 mag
